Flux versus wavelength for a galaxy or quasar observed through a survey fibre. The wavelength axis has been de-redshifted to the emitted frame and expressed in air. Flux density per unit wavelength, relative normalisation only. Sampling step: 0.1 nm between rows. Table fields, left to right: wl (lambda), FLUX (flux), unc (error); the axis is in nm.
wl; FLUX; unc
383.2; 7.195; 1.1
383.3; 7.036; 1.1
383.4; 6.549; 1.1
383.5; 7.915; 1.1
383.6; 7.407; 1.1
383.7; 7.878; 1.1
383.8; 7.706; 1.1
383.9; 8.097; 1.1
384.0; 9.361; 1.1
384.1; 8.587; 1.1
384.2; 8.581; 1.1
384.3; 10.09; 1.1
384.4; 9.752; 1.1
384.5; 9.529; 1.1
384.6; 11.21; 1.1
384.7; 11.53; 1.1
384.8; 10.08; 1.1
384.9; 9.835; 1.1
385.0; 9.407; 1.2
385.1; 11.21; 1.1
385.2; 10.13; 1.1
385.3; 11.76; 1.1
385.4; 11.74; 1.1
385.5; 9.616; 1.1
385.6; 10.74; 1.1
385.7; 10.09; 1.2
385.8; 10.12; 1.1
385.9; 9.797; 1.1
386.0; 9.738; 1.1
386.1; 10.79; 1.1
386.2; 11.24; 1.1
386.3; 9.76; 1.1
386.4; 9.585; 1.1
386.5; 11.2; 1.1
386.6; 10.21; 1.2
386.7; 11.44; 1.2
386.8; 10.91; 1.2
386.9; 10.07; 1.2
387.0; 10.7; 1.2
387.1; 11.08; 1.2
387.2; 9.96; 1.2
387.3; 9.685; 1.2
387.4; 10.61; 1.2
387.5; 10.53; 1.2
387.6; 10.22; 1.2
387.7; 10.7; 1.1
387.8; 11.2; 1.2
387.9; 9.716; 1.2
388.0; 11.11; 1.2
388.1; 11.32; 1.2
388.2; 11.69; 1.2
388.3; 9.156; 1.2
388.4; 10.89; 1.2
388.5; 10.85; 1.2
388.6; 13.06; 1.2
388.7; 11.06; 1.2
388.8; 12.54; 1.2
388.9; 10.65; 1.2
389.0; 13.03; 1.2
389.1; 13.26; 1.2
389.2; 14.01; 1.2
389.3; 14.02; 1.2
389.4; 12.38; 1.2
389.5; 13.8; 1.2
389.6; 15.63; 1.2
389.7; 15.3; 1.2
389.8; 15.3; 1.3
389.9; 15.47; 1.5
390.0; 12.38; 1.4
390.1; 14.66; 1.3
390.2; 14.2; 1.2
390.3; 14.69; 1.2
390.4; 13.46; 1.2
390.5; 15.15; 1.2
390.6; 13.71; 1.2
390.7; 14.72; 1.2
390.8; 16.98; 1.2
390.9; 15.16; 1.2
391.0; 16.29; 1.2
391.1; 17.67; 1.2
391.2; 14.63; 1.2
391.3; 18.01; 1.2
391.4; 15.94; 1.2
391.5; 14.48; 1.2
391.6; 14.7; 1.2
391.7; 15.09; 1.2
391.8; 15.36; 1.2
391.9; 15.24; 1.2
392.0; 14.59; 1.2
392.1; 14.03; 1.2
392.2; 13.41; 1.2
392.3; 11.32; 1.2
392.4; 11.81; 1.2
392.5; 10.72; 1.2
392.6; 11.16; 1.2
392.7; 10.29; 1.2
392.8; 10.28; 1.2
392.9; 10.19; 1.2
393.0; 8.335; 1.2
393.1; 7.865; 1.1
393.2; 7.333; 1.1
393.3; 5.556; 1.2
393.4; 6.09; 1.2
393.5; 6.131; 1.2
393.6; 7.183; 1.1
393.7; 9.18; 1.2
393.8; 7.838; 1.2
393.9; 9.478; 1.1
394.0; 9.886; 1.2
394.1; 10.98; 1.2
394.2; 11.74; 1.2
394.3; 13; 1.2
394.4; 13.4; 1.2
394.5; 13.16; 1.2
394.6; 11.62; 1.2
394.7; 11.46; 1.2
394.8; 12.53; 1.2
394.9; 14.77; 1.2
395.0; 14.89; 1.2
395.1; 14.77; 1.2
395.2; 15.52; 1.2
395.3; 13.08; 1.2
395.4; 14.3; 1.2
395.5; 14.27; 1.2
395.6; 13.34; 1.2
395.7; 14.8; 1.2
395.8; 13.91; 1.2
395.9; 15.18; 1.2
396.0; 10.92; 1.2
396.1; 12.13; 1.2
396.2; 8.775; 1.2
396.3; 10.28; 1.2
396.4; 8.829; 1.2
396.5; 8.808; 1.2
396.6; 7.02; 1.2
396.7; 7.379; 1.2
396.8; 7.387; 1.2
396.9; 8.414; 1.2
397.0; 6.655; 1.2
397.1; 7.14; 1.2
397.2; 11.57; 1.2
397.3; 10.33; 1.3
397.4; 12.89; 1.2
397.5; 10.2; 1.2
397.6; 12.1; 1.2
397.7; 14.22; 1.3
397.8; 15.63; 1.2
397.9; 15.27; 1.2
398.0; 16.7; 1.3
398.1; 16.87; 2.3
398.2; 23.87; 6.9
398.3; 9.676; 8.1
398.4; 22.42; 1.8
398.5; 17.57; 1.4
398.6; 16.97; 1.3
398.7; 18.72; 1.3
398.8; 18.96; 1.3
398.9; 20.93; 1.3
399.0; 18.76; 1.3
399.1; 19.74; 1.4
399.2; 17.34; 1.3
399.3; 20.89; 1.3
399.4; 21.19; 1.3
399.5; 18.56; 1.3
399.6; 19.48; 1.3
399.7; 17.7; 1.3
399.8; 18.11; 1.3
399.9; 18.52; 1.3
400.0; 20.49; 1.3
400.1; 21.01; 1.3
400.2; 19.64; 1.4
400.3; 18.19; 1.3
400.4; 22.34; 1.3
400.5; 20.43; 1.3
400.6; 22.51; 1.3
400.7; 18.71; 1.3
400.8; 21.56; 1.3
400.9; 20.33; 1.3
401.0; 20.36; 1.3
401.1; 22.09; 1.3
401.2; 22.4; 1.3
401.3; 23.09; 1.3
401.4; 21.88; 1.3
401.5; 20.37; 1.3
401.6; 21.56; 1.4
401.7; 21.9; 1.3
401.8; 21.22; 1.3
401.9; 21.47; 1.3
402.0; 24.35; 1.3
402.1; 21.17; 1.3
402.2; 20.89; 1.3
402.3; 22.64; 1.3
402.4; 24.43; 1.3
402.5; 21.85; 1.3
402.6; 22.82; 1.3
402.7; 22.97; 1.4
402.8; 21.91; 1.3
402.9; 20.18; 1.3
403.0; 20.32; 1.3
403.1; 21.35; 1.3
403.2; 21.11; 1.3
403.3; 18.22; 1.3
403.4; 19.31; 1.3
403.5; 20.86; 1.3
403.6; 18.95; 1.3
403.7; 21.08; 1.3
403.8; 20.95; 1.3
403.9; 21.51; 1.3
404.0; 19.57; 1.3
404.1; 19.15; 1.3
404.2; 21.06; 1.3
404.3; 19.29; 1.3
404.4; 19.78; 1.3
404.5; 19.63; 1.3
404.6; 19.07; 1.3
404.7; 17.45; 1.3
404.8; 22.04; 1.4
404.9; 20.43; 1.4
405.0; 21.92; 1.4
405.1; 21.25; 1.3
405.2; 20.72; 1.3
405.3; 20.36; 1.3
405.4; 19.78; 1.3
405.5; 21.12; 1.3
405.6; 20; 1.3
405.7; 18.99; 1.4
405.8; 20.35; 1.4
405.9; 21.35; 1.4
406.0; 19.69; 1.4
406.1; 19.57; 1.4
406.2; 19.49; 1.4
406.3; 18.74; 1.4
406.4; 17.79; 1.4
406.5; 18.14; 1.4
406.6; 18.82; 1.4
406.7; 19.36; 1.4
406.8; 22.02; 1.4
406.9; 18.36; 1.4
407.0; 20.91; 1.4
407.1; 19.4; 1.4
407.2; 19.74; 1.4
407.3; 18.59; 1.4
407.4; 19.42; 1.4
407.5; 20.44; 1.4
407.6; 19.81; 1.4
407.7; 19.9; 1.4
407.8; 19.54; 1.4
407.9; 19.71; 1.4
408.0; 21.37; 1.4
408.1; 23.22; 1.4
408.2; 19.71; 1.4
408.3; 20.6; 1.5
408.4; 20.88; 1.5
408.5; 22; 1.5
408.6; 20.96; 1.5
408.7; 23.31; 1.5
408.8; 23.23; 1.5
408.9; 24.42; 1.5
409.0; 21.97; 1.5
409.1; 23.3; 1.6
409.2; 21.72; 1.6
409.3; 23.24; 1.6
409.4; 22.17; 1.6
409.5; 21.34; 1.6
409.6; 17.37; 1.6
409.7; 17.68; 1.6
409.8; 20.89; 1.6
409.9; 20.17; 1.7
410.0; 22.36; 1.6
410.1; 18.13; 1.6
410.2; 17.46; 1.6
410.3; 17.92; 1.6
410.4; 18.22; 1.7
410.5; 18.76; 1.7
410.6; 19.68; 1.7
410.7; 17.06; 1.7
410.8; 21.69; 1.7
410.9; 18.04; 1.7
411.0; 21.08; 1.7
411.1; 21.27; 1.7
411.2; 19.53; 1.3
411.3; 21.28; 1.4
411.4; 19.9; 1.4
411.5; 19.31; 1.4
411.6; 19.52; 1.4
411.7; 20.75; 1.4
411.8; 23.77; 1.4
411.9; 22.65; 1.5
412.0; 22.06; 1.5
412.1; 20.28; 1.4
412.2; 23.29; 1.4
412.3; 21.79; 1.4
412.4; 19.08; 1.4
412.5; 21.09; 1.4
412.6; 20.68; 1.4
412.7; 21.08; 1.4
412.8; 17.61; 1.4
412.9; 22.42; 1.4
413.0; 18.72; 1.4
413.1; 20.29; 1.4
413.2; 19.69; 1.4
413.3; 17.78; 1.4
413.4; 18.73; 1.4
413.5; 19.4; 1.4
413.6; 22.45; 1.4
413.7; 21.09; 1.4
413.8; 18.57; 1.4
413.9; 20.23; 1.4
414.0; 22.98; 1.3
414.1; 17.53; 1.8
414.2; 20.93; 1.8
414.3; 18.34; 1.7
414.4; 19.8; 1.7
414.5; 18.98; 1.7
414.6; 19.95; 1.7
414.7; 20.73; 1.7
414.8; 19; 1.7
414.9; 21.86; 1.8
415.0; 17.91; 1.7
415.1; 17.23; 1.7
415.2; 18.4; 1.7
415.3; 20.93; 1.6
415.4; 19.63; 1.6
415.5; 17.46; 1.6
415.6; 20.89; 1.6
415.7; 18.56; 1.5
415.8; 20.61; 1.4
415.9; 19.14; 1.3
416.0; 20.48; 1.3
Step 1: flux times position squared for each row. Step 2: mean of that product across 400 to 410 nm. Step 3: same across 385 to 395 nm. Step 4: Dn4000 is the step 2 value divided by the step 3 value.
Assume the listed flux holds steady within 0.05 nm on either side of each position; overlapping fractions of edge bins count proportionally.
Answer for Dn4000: 1.88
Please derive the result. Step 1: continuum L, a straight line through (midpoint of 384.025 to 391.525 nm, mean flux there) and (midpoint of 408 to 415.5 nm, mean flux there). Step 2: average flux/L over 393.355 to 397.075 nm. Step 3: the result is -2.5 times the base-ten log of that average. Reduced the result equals 0.30 mag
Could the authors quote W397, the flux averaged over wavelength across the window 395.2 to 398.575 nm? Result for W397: 12.6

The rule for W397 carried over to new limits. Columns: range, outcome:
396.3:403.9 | 18.2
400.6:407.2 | 20.6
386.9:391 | 12.6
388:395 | 12.5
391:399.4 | 12.9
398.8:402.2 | 20.5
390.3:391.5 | 15.5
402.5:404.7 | 20.4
